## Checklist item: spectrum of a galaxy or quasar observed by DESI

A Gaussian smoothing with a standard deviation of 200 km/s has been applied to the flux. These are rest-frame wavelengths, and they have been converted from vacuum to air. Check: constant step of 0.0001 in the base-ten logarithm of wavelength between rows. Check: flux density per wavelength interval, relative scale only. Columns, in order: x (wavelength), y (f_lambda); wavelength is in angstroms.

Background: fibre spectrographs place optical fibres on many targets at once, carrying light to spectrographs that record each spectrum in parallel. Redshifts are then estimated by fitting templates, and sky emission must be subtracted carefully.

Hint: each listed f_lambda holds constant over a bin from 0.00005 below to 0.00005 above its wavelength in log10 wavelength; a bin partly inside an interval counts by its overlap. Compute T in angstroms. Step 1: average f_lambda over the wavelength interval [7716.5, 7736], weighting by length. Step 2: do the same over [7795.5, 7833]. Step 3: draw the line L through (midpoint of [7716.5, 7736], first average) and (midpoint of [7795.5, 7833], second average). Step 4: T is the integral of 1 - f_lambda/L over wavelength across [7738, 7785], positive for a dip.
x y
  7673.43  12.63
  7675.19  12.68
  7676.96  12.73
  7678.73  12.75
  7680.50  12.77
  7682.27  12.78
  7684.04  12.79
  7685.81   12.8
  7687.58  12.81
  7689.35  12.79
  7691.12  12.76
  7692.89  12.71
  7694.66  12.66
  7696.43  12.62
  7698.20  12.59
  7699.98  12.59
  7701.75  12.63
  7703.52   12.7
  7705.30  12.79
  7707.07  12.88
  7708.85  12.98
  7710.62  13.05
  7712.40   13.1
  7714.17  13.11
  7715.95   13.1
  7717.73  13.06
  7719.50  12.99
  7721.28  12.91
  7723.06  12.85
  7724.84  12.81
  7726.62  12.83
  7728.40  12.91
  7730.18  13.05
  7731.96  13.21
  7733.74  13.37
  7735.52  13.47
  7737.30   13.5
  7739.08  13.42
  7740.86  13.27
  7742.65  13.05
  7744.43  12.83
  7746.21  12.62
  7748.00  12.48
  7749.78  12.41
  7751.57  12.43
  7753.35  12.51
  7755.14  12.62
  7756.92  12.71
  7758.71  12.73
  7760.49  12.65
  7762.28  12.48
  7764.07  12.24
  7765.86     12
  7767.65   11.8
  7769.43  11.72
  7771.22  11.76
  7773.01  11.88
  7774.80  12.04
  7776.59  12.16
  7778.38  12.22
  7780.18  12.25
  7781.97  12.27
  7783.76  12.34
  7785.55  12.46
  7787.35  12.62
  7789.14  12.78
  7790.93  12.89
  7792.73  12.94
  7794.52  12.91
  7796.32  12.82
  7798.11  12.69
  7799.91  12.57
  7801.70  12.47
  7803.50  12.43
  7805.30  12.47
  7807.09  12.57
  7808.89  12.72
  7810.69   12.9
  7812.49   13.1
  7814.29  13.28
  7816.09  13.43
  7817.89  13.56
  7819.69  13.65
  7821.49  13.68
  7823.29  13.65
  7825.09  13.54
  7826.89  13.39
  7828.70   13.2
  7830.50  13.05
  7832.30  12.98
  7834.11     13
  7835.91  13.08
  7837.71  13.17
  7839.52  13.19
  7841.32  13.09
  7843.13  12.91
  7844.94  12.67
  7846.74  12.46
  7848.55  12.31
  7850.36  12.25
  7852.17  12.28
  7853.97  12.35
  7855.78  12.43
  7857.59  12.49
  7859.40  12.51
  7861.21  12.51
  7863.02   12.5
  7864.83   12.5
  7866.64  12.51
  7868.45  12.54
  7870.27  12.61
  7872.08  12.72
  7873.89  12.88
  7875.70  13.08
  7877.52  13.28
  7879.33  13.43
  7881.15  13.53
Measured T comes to 2.2 angstroms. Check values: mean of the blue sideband 13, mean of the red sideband 13.1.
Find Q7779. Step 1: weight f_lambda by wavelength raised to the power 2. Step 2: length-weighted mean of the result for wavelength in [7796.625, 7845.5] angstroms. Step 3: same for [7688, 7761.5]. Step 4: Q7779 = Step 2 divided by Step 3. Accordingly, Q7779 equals 1.04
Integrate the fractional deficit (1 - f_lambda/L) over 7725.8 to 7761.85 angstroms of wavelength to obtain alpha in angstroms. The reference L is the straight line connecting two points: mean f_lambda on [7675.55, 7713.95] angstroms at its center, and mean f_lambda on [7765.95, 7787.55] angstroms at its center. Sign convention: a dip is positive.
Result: -1.5 angstroms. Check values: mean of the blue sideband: 12.8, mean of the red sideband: 12.1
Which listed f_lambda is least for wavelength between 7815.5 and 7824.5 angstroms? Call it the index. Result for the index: 13.43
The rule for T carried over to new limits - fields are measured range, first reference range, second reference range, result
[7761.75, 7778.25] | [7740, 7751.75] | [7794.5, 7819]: 1.0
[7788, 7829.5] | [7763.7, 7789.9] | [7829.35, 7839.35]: -1.2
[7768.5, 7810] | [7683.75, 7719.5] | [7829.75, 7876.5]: 1.0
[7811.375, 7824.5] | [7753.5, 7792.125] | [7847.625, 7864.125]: -1.2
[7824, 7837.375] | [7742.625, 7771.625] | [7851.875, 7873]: -0.8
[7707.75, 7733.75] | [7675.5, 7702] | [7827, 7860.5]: -0.6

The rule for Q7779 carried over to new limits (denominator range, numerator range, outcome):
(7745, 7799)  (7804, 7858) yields 1.06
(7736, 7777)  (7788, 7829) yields 1.06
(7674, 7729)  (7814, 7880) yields 1.05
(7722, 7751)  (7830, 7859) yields 1.01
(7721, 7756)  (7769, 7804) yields 0.97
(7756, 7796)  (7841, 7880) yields 1.04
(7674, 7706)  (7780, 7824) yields 1.04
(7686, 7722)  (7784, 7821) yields 1.03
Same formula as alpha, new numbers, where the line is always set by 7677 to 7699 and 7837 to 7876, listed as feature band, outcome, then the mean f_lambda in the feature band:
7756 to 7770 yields 0.42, 12.3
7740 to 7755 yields 0.00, 12.7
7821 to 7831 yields -0.61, 13.4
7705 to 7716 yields -0.24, 13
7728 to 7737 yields -0.38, 13.2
